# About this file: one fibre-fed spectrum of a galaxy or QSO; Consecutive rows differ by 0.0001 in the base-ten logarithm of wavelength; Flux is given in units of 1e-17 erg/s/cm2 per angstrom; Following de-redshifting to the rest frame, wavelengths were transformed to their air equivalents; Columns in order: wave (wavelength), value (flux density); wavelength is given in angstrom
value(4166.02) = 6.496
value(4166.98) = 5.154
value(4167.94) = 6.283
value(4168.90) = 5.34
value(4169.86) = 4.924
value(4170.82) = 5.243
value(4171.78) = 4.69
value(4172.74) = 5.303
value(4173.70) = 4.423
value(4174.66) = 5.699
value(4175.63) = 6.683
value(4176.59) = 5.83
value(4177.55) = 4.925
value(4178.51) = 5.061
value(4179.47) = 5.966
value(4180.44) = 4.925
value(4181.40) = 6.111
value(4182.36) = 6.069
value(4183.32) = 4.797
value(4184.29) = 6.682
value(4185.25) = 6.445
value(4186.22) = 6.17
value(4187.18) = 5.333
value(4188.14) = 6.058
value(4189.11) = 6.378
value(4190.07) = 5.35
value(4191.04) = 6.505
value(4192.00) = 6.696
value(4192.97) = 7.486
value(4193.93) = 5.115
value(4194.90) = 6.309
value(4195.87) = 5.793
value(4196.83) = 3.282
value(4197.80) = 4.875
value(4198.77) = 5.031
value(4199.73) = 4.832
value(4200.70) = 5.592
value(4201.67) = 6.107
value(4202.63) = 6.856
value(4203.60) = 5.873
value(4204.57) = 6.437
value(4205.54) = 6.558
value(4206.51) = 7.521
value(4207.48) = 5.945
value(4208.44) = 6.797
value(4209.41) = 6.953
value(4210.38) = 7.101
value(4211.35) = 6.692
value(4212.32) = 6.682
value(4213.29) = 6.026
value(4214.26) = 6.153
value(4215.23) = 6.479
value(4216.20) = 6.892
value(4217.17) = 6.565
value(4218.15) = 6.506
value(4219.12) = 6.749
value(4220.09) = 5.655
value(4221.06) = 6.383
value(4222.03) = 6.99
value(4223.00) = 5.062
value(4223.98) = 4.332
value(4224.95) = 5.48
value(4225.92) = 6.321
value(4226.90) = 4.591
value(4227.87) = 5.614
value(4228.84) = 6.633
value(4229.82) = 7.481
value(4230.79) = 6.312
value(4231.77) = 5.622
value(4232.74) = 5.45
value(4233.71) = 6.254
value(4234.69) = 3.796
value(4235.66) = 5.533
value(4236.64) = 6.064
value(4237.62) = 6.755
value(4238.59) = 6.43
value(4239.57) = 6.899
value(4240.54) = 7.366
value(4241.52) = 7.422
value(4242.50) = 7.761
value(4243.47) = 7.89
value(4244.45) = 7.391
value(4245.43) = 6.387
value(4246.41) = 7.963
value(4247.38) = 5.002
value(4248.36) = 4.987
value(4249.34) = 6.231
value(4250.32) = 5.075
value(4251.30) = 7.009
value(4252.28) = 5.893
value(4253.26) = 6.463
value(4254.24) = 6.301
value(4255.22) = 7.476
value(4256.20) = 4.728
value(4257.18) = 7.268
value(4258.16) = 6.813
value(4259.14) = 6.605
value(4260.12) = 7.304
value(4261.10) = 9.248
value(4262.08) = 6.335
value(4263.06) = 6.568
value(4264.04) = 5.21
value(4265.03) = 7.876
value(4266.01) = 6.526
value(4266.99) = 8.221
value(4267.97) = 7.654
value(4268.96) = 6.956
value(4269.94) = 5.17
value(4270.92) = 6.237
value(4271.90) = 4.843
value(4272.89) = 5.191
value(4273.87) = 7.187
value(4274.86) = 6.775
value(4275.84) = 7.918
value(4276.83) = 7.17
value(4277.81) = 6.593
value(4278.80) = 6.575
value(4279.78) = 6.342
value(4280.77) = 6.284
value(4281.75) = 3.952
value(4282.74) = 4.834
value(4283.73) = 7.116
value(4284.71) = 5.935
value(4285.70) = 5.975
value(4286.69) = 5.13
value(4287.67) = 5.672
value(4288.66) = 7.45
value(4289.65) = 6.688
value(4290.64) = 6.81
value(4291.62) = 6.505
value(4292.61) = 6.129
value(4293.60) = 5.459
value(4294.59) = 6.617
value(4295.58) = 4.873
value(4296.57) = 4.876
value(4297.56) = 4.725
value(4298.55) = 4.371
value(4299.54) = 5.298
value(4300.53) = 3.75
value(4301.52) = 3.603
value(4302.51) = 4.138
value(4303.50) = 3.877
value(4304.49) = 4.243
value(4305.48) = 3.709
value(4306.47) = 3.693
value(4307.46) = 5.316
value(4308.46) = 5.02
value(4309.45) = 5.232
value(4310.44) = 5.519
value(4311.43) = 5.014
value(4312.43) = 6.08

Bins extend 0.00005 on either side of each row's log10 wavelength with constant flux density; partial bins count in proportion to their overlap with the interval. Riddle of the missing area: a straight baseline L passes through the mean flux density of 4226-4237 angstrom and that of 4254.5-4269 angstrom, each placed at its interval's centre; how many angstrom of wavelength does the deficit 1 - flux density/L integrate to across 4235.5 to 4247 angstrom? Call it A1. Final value -1.6 angstrom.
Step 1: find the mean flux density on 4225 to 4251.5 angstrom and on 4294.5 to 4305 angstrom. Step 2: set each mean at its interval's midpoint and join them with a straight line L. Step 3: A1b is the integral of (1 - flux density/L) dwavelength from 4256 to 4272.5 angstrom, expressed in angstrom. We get -3.5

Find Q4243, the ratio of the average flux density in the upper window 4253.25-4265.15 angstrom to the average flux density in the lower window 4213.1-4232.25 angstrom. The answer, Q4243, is 1.11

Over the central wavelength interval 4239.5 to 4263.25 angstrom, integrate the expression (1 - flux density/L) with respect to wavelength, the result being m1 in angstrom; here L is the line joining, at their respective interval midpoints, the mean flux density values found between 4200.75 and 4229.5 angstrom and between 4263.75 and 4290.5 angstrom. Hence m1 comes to -1.54 angstrom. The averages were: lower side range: 6.27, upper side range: 6.36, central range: 6.74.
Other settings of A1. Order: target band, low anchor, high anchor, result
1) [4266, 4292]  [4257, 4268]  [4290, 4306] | -1.2 angstrom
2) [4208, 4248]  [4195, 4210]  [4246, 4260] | -1.6 angstrom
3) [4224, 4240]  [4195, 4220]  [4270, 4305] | 0.3 angstrom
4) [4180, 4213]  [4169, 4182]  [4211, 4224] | -1.2 angstrom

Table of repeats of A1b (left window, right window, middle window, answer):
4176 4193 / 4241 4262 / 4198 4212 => -0.3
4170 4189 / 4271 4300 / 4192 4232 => -2.7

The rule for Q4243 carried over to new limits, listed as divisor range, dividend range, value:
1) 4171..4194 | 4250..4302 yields 1.07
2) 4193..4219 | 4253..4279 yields 1.09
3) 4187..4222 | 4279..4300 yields 0.94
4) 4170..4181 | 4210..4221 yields 1.22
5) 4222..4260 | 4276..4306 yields 0.88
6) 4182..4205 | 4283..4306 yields 0.92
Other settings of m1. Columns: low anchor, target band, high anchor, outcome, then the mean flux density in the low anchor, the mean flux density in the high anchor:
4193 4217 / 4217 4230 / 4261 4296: 0.42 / 6.11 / 6.36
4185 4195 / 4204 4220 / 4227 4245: -0.78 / 6.15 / 6.44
